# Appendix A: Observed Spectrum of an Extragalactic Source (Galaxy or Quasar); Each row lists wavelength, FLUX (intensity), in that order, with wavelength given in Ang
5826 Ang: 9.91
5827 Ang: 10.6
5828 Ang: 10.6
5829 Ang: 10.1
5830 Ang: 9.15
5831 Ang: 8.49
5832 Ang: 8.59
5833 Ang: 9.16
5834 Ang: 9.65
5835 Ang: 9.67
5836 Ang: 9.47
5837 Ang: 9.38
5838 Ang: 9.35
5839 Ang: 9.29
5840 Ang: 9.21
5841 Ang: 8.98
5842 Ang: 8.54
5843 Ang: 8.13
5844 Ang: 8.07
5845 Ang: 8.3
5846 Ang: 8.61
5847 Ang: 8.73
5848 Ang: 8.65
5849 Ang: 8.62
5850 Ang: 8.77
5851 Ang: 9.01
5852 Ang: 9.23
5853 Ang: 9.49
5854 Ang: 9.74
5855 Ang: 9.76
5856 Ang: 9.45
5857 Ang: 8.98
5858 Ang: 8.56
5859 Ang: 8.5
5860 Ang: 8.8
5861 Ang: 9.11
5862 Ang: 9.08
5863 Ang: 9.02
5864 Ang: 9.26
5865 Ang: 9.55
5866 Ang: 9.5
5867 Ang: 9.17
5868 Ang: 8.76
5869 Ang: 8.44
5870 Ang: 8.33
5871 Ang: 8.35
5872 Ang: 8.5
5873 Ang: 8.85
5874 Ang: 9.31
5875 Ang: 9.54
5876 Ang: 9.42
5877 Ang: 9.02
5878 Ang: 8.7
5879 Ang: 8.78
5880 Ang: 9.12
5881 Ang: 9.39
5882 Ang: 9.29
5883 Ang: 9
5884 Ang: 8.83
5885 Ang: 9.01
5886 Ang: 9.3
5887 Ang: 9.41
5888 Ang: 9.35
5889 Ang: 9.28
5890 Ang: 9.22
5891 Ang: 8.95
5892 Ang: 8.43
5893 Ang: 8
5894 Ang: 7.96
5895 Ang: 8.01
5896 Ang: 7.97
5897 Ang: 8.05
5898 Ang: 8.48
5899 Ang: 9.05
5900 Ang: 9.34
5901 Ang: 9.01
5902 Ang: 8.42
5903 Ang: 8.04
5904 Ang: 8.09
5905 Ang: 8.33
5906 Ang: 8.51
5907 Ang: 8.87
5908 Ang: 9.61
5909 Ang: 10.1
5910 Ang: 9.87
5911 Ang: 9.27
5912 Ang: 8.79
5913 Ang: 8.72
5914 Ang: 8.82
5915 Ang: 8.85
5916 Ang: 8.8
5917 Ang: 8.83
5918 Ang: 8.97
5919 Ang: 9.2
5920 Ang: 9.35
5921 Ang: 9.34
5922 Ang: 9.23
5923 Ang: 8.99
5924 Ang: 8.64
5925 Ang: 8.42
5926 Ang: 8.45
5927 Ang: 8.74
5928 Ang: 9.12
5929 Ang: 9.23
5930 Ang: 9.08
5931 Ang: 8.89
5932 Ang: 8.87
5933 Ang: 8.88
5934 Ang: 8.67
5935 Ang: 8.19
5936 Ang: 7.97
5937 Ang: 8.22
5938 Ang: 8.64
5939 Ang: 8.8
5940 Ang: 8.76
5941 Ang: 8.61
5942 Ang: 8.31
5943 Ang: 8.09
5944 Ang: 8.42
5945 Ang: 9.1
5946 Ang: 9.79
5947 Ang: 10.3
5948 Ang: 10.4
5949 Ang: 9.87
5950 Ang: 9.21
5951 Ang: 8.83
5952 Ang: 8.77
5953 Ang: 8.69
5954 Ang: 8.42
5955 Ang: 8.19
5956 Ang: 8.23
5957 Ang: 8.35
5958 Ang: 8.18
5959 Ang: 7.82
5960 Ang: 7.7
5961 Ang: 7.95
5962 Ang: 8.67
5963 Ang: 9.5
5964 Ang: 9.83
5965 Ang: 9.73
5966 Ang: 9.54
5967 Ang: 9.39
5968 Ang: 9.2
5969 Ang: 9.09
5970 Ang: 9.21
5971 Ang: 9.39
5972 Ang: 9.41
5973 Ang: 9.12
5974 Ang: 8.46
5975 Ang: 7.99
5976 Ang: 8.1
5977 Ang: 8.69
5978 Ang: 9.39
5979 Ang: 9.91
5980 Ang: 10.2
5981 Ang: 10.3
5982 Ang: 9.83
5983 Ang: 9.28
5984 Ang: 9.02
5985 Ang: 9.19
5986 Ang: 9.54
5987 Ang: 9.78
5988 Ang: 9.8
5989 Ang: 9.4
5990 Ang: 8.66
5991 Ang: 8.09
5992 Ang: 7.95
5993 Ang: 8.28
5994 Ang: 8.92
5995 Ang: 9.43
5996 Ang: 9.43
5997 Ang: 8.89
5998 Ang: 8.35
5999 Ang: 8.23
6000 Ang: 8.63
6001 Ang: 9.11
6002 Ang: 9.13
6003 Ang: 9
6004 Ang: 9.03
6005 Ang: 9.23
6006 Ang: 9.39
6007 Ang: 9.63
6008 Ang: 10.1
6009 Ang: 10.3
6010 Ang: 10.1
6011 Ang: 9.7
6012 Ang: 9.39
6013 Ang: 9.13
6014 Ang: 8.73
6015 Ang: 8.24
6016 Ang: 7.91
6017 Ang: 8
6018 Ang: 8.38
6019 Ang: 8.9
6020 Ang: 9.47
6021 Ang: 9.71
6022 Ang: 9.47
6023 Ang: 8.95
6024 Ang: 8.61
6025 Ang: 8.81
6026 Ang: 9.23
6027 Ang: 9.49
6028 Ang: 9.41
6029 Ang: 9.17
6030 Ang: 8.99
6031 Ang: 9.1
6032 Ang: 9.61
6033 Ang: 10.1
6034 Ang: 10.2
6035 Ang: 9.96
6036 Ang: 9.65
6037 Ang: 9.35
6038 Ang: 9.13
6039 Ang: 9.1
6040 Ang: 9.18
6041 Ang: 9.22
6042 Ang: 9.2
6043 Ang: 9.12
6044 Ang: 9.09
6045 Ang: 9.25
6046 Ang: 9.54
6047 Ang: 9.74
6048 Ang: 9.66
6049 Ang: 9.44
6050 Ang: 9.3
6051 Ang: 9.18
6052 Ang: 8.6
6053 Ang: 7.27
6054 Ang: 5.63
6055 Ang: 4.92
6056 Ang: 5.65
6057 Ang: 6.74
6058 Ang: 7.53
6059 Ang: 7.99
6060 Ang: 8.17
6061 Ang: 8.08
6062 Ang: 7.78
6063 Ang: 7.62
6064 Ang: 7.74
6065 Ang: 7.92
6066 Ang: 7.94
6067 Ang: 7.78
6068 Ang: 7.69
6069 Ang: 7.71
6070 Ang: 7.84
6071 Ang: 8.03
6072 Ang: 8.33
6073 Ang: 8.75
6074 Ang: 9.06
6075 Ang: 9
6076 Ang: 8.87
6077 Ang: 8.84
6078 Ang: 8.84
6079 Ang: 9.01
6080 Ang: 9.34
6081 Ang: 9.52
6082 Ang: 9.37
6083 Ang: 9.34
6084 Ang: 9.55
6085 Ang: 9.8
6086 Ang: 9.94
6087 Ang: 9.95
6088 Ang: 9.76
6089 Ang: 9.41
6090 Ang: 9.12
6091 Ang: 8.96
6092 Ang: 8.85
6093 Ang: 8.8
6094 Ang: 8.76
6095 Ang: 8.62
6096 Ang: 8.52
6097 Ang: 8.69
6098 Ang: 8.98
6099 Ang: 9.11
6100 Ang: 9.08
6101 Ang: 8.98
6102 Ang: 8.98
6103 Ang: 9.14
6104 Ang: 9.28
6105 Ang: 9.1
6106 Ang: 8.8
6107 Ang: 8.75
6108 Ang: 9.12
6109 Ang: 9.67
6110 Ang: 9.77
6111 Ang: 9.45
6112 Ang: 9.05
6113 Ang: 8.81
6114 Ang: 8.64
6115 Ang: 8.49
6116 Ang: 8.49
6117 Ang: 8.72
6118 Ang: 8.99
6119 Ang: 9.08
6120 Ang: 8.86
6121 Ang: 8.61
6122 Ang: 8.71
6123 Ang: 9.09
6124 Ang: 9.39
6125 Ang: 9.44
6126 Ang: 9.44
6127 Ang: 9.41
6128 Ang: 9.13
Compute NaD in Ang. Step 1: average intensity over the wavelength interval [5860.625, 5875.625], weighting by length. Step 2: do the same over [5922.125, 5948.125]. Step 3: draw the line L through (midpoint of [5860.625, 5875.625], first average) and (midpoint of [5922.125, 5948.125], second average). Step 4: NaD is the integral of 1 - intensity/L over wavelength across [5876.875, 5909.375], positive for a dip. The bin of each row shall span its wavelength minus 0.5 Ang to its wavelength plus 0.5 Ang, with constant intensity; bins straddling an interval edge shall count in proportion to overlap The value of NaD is 0.4 Ang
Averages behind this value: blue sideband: 8.99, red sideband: 8.81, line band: 8.81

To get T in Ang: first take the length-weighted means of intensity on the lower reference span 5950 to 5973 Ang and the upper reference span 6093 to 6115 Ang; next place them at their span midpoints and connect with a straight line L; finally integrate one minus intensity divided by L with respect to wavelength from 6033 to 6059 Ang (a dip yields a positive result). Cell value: 0.8 Ang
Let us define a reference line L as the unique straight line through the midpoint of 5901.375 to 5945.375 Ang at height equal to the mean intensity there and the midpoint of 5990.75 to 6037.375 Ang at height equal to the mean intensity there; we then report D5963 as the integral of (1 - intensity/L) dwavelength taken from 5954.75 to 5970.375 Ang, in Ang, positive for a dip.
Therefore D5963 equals 0.26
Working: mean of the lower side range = 8.8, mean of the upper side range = 9.13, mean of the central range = 8.79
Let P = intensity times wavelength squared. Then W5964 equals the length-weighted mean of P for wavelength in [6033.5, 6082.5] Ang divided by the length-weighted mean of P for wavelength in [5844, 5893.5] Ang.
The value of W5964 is 1.01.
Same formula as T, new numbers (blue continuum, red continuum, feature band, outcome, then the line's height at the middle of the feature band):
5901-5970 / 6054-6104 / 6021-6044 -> -1.85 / 8.63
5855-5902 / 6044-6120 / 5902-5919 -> -0.06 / 8.87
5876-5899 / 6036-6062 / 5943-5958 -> -0.55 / 8.66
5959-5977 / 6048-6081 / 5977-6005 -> -1.34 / 8.72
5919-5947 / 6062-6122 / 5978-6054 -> -2.95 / 8.83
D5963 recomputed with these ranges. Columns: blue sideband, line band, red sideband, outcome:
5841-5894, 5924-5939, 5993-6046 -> 0.6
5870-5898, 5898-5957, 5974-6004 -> 0.3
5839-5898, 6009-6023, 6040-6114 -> -0.5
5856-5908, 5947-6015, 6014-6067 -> -2.8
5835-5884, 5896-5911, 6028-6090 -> 0.2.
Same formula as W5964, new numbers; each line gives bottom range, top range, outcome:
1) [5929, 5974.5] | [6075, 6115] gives 1.08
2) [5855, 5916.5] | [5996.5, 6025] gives 1.06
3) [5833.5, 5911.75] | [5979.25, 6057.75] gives 1.06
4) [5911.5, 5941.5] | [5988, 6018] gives 1.05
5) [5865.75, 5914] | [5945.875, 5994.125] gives 1.05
